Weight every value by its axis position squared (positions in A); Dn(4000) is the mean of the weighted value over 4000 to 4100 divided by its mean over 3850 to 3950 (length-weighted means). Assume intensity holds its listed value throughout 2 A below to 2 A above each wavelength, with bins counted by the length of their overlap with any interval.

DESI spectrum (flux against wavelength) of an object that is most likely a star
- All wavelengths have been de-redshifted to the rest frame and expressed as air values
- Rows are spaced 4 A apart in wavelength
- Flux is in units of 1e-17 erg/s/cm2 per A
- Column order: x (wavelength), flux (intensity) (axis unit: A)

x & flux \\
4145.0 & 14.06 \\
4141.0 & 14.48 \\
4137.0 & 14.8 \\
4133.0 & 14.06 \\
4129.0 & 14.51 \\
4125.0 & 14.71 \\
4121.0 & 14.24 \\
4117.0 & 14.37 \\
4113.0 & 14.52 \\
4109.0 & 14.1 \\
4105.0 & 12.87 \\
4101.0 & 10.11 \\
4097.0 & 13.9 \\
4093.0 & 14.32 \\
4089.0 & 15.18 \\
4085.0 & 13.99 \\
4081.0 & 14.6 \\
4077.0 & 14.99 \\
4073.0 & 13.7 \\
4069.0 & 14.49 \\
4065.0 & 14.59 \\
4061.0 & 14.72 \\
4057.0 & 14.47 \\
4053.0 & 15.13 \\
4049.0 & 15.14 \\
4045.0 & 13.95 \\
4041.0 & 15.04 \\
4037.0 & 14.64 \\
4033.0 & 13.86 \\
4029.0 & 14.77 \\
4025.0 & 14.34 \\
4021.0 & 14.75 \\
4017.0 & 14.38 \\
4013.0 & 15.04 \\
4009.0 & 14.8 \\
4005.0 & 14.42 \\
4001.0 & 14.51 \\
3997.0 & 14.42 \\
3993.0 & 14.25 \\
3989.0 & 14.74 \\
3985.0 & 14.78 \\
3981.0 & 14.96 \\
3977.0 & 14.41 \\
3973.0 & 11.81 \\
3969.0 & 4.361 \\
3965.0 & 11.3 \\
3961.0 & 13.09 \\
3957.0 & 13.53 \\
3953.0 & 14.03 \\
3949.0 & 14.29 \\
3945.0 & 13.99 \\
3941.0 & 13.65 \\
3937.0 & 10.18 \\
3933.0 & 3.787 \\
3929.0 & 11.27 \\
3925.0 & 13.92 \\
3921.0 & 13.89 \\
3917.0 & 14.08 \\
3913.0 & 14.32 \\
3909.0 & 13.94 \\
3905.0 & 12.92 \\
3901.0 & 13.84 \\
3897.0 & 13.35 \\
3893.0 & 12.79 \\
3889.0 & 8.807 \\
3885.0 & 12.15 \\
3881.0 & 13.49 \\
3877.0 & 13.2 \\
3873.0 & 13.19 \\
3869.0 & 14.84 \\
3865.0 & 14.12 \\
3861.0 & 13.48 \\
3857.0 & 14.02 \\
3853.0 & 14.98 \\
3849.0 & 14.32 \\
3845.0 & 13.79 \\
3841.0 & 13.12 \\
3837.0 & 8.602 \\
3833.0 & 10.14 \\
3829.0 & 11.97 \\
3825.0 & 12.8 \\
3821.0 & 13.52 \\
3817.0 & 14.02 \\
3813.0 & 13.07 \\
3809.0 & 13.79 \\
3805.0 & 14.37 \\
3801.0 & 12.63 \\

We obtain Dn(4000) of 1.21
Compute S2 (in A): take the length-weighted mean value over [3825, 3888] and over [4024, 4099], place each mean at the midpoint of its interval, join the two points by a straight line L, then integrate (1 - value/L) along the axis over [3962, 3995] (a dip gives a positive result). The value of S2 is 3.10 A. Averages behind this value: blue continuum 13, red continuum 14.5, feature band 12.6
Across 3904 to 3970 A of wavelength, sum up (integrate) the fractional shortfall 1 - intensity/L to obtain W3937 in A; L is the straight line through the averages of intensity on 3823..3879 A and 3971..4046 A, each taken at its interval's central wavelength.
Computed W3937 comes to 7.30 A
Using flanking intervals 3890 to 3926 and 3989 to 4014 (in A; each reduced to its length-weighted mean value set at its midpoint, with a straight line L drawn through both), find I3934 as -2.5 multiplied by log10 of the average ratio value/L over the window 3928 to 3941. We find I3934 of 0.47 mag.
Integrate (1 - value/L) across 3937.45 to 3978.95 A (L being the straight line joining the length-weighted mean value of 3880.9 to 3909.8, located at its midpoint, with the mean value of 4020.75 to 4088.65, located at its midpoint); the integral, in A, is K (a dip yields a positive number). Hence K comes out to 3.01 A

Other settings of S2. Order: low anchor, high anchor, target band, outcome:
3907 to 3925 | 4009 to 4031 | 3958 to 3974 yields 4.57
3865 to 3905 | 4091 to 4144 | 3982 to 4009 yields -2.34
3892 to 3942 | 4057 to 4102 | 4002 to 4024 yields -1.97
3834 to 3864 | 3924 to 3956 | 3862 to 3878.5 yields -1.29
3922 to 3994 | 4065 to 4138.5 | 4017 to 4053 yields -3.53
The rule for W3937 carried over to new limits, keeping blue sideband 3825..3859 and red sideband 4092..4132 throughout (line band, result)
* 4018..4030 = -1.1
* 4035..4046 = -0.9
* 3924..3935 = 3.1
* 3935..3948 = 0.3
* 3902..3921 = -1.3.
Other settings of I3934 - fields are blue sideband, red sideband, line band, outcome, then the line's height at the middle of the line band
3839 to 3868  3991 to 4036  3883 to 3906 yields 0.15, 14.1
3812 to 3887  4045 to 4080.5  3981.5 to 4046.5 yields -0.02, 14.3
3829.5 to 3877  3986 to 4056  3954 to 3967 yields 0.11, 14.1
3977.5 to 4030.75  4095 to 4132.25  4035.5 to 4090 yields -0.04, 14.1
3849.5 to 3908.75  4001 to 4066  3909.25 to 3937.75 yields 0.15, 13.7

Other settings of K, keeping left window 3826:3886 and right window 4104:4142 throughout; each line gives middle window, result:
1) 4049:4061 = -0.7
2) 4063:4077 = -0.3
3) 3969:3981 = 1.5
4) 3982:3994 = -0.9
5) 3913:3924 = -0.6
